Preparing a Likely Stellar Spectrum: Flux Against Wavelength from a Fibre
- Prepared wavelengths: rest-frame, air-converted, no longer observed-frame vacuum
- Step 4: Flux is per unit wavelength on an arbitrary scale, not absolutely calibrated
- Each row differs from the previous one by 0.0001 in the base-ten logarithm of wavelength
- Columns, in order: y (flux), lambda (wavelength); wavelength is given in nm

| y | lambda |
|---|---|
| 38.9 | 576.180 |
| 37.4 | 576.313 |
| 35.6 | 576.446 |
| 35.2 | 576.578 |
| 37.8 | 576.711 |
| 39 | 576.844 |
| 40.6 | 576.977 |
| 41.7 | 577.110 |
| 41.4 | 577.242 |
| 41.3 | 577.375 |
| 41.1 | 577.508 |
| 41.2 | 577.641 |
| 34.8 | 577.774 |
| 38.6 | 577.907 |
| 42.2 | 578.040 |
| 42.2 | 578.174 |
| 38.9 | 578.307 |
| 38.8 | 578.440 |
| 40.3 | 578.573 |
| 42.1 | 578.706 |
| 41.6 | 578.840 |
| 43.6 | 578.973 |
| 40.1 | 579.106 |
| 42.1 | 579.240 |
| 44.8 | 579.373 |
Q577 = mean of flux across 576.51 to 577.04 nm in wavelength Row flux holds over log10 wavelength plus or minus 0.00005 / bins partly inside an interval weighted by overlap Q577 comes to 38.1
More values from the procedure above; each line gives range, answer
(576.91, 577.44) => 41.3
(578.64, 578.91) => 41.8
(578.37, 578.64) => 39.6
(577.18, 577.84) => 39.9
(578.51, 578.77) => 41.2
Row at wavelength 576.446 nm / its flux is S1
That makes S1 35.6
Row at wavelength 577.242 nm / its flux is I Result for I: 41.4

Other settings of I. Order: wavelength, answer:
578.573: 40.3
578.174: 42.2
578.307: 38.9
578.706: 42.1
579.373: 44.8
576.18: 38.9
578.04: 42.2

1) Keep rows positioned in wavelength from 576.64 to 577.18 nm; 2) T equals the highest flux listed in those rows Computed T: 41.7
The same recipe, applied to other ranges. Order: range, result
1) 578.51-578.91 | 42.1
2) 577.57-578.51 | 42.2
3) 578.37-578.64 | 40.3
